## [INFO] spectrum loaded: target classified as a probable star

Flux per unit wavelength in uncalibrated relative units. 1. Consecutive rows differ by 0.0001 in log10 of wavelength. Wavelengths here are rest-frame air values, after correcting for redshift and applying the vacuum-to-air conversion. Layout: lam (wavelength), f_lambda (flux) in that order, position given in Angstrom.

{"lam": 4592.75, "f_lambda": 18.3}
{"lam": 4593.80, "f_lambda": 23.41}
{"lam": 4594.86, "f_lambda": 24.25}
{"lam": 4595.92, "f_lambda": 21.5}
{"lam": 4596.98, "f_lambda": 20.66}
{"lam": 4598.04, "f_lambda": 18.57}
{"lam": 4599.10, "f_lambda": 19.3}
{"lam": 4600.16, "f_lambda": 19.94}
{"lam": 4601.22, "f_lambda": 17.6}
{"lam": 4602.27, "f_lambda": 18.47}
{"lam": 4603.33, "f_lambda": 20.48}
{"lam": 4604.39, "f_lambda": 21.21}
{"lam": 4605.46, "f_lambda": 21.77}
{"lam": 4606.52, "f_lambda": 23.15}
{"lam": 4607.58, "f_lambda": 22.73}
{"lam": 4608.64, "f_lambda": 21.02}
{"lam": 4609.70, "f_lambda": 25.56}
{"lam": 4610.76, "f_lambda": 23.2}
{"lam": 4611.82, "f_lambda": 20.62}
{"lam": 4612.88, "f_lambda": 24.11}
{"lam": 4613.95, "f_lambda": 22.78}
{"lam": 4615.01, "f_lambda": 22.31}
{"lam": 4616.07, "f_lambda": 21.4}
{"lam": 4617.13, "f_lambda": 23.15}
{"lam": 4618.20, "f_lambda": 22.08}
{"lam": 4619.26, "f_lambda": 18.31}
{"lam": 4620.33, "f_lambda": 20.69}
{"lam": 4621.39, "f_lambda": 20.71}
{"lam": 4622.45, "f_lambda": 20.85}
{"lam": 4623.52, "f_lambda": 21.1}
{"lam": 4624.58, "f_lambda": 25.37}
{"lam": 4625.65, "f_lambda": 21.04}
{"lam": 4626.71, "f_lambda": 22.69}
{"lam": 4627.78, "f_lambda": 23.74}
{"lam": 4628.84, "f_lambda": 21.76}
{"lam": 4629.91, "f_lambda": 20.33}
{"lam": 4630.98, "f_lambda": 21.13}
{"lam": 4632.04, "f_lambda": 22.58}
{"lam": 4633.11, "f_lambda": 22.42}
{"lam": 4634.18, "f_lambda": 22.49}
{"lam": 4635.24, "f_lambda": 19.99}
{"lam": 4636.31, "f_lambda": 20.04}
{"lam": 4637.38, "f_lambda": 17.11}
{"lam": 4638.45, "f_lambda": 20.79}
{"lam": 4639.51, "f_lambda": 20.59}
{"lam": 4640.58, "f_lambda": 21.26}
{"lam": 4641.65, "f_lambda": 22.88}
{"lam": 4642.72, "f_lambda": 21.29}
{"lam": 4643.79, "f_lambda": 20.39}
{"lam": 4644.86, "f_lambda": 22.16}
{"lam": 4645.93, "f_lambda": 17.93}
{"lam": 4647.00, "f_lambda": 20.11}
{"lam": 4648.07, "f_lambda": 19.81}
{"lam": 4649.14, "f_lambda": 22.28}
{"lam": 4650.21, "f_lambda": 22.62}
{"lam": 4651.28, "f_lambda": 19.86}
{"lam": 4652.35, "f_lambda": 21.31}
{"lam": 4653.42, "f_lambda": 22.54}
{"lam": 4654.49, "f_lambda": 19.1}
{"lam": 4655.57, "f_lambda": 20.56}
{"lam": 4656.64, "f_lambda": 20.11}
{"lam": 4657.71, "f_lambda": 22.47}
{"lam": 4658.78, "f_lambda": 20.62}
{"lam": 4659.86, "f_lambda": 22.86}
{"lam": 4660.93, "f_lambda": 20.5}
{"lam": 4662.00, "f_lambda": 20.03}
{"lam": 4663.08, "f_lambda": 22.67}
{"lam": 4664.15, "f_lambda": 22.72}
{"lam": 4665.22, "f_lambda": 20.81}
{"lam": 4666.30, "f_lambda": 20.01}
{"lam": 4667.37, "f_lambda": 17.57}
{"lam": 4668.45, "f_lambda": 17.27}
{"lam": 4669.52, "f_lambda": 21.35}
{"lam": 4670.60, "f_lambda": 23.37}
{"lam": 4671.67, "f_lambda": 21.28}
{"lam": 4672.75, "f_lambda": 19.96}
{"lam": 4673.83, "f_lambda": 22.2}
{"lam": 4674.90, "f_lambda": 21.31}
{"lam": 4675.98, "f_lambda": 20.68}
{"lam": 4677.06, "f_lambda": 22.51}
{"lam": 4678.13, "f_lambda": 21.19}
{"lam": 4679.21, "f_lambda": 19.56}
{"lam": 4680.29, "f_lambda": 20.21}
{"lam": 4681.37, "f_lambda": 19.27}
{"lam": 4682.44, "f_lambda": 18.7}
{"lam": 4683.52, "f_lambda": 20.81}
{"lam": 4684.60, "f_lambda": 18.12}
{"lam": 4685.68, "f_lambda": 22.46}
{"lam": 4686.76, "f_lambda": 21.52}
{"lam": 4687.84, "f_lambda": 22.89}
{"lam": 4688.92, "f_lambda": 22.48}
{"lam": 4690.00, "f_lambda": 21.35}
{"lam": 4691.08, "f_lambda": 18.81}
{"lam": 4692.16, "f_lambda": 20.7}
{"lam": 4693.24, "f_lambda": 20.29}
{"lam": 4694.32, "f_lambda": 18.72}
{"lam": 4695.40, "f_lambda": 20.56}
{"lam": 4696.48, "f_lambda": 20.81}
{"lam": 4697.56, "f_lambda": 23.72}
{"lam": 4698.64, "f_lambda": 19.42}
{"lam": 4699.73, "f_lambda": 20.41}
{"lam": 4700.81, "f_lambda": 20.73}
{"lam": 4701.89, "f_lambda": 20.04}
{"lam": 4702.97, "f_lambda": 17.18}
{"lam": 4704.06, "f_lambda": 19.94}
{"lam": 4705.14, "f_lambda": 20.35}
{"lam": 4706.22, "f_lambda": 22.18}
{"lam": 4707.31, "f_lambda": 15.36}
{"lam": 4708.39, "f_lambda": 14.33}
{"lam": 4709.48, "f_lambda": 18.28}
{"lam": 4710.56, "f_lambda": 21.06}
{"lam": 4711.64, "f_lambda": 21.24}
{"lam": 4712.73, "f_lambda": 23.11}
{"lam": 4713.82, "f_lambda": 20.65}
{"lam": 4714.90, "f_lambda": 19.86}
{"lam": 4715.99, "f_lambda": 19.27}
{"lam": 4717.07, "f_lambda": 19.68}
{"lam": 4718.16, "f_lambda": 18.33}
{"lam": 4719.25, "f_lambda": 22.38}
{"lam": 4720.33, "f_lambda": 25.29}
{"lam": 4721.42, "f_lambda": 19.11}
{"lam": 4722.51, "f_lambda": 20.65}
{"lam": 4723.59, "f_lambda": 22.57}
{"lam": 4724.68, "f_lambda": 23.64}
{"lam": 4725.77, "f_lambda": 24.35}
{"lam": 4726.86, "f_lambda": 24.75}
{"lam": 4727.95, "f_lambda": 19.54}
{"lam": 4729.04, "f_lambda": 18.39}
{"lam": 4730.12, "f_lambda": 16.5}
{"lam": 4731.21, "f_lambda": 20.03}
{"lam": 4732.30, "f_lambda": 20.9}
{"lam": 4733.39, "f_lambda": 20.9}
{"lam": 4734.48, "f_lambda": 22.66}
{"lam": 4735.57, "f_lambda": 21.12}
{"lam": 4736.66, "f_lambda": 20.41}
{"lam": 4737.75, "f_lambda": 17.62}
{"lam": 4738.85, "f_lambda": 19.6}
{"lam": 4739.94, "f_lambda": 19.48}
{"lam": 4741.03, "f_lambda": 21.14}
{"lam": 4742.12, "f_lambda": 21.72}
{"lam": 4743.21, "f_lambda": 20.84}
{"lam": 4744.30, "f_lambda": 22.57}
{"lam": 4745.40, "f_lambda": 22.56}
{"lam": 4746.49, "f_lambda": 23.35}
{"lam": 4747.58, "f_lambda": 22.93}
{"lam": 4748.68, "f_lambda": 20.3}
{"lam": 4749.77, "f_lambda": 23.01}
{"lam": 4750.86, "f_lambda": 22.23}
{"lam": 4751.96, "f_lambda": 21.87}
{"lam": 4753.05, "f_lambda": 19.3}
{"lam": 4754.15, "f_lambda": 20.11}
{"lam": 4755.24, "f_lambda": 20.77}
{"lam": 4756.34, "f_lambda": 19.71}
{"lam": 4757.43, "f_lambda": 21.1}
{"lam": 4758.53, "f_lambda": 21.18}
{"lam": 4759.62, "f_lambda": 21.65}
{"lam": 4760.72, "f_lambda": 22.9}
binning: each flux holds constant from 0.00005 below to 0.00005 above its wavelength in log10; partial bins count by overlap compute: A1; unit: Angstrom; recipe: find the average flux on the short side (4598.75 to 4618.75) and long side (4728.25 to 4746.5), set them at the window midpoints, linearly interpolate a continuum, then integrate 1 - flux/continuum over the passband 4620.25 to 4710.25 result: 1.8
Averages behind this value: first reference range 21.6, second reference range 20.5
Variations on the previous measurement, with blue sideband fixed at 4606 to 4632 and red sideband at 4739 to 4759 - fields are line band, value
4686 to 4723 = 2.1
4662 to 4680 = 0.8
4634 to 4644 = 0.6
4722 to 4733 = 0.2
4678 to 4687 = 0.7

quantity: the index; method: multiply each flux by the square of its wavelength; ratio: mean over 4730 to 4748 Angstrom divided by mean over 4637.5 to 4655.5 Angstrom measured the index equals 1.0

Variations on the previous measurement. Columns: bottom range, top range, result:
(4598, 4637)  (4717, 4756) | 1.03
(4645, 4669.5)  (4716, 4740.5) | 1.04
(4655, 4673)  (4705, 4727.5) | 1.02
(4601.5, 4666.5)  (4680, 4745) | 0.99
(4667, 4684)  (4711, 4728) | 1.07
